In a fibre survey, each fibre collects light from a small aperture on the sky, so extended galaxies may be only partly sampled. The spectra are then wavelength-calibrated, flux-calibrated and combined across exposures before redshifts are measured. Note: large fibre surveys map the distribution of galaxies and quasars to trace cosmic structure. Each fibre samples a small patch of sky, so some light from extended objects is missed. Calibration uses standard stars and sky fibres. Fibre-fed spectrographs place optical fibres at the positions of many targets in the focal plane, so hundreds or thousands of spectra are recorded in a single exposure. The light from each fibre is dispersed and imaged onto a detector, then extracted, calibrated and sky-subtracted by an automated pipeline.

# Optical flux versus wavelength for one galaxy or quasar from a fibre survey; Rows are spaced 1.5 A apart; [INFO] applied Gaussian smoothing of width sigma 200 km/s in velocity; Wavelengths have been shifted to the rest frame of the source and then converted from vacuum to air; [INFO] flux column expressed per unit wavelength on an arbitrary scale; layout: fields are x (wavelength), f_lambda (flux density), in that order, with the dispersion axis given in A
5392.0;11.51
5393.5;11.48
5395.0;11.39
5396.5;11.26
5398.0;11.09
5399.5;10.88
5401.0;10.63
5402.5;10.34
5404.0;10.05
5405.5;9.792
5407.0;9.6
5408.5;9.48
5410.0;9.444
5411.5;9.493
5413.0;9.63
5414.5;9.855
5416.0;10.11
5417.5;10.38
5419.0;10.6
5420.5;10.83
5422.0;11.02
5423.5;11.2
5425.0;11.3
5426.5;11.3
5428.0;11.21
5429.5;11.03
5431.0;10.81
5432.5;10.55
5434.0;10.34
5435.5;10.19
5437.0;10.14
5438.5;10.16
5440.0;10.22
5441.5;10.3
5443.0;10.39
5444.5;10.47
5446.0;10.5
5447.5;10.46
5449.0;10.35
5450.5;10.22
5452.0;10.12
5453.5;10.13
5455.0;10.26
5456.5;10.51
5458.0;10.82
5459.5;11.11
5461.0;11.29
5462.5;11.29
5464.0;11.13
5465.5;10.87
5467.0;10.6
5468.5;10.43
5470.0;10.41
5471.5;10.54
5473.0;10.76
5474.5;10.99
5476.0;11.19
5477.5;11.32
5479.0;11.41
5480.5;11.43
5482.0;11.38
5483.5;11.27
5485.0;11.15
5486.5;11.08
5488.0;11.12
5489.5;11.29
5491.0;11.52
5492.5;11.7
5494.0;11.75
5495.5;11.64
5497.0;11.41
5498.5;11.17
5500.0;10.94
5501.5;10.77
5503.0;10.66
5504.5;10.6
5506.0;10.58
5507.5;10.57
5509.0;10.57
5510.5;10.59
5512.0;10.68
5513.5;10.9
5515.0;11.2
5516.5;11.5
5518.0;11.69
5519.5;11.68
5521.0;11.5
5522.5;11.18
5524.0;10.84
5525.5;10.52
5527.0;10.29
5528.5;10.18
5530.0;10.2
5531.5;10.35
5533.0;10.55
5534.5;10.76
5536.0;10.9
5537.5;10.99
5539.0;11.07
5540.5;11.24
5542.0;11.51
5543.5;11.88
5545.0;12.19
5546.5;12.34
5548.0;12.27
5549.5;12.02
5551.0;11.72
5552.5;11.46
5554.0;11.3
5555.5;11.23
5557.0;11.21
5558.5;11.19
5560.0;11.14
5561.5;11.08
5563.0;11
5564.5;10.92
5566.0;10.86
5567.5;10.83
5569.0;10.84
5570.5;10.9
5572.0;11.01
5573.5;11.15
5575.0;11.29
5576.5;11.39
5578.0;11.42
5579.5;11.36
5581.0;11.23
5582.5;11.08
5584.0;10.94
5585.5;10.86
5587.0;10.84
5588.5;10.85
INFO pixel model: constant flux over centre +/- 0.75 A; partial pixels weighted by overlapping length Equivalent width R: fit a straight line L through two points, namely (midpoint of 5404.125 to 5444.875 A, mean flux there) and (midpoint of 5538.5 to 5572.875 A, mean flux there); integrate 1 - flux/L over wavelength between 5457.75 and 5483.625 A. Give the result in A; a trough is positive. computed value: -0.7 A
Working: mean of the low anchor 10.4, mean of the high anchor 11.4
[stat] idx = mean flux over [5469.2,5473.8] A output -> 10.6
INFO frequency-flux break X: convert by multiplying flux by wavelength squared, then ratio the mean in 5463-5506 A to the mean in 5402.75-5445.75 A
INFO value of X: 1.09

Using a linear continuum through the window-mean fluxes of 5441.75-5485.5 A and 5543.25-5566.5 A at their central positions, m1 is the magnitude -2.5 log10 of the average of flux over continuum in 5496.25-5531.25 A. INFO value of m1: 0.03 mag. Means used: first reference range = 10.8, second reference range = 11.5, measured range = 10.9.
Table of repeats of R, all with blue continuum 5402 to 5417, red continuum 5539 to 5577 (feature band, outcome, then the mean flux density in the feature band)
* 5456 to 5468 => -0.7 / 11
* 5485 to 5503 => -1.0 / 11.3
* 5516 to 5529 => -0.1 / 11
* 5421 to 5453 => -1.6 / 10.6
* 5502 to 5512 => 0.2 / 10.6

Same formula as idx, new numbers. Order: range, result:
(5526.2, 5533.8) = 10.3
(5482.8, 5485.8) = 11.2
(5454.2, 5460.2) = 10.7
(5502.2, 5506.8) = 10.6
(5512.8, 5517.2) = 11.2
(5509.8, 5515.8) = 10.9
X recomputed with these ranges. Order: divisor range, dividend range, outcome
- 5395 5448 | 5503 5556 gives 1.11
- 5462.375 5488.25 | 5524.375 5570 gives 1.04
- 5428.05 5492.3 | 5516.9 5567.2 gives 1.07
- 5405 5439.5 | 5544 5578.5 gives 1.15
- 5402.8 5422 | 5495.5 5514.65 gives 1.12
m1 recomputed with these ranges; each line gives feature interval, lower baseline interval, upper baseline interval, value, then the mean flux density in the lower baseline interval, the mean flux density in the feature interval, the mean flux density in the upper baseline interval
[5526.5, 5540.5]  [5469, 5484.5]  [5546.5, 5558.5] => 0.08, 11.1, 10.6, 11.6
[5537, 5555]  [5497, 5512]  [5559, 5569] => -0.07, 10.7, 11.7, 11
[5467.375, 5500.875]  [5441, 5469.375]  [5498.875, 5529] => -0.04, 10.6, 11.2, 10.9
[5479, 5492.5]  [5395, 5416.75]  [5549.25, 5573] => -0.06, 10.2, 11.3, 11.2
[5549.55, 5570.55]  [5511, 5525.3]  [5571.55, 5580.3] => 0.01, 11.2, 11.2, 11.3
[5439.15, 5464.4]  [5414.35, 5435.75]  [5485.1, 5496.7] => 0.05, 10.8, 10.6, 11.4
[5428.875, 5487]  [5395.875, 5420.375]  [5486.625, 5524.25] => 0.00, 10.2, 10.7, 11.1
